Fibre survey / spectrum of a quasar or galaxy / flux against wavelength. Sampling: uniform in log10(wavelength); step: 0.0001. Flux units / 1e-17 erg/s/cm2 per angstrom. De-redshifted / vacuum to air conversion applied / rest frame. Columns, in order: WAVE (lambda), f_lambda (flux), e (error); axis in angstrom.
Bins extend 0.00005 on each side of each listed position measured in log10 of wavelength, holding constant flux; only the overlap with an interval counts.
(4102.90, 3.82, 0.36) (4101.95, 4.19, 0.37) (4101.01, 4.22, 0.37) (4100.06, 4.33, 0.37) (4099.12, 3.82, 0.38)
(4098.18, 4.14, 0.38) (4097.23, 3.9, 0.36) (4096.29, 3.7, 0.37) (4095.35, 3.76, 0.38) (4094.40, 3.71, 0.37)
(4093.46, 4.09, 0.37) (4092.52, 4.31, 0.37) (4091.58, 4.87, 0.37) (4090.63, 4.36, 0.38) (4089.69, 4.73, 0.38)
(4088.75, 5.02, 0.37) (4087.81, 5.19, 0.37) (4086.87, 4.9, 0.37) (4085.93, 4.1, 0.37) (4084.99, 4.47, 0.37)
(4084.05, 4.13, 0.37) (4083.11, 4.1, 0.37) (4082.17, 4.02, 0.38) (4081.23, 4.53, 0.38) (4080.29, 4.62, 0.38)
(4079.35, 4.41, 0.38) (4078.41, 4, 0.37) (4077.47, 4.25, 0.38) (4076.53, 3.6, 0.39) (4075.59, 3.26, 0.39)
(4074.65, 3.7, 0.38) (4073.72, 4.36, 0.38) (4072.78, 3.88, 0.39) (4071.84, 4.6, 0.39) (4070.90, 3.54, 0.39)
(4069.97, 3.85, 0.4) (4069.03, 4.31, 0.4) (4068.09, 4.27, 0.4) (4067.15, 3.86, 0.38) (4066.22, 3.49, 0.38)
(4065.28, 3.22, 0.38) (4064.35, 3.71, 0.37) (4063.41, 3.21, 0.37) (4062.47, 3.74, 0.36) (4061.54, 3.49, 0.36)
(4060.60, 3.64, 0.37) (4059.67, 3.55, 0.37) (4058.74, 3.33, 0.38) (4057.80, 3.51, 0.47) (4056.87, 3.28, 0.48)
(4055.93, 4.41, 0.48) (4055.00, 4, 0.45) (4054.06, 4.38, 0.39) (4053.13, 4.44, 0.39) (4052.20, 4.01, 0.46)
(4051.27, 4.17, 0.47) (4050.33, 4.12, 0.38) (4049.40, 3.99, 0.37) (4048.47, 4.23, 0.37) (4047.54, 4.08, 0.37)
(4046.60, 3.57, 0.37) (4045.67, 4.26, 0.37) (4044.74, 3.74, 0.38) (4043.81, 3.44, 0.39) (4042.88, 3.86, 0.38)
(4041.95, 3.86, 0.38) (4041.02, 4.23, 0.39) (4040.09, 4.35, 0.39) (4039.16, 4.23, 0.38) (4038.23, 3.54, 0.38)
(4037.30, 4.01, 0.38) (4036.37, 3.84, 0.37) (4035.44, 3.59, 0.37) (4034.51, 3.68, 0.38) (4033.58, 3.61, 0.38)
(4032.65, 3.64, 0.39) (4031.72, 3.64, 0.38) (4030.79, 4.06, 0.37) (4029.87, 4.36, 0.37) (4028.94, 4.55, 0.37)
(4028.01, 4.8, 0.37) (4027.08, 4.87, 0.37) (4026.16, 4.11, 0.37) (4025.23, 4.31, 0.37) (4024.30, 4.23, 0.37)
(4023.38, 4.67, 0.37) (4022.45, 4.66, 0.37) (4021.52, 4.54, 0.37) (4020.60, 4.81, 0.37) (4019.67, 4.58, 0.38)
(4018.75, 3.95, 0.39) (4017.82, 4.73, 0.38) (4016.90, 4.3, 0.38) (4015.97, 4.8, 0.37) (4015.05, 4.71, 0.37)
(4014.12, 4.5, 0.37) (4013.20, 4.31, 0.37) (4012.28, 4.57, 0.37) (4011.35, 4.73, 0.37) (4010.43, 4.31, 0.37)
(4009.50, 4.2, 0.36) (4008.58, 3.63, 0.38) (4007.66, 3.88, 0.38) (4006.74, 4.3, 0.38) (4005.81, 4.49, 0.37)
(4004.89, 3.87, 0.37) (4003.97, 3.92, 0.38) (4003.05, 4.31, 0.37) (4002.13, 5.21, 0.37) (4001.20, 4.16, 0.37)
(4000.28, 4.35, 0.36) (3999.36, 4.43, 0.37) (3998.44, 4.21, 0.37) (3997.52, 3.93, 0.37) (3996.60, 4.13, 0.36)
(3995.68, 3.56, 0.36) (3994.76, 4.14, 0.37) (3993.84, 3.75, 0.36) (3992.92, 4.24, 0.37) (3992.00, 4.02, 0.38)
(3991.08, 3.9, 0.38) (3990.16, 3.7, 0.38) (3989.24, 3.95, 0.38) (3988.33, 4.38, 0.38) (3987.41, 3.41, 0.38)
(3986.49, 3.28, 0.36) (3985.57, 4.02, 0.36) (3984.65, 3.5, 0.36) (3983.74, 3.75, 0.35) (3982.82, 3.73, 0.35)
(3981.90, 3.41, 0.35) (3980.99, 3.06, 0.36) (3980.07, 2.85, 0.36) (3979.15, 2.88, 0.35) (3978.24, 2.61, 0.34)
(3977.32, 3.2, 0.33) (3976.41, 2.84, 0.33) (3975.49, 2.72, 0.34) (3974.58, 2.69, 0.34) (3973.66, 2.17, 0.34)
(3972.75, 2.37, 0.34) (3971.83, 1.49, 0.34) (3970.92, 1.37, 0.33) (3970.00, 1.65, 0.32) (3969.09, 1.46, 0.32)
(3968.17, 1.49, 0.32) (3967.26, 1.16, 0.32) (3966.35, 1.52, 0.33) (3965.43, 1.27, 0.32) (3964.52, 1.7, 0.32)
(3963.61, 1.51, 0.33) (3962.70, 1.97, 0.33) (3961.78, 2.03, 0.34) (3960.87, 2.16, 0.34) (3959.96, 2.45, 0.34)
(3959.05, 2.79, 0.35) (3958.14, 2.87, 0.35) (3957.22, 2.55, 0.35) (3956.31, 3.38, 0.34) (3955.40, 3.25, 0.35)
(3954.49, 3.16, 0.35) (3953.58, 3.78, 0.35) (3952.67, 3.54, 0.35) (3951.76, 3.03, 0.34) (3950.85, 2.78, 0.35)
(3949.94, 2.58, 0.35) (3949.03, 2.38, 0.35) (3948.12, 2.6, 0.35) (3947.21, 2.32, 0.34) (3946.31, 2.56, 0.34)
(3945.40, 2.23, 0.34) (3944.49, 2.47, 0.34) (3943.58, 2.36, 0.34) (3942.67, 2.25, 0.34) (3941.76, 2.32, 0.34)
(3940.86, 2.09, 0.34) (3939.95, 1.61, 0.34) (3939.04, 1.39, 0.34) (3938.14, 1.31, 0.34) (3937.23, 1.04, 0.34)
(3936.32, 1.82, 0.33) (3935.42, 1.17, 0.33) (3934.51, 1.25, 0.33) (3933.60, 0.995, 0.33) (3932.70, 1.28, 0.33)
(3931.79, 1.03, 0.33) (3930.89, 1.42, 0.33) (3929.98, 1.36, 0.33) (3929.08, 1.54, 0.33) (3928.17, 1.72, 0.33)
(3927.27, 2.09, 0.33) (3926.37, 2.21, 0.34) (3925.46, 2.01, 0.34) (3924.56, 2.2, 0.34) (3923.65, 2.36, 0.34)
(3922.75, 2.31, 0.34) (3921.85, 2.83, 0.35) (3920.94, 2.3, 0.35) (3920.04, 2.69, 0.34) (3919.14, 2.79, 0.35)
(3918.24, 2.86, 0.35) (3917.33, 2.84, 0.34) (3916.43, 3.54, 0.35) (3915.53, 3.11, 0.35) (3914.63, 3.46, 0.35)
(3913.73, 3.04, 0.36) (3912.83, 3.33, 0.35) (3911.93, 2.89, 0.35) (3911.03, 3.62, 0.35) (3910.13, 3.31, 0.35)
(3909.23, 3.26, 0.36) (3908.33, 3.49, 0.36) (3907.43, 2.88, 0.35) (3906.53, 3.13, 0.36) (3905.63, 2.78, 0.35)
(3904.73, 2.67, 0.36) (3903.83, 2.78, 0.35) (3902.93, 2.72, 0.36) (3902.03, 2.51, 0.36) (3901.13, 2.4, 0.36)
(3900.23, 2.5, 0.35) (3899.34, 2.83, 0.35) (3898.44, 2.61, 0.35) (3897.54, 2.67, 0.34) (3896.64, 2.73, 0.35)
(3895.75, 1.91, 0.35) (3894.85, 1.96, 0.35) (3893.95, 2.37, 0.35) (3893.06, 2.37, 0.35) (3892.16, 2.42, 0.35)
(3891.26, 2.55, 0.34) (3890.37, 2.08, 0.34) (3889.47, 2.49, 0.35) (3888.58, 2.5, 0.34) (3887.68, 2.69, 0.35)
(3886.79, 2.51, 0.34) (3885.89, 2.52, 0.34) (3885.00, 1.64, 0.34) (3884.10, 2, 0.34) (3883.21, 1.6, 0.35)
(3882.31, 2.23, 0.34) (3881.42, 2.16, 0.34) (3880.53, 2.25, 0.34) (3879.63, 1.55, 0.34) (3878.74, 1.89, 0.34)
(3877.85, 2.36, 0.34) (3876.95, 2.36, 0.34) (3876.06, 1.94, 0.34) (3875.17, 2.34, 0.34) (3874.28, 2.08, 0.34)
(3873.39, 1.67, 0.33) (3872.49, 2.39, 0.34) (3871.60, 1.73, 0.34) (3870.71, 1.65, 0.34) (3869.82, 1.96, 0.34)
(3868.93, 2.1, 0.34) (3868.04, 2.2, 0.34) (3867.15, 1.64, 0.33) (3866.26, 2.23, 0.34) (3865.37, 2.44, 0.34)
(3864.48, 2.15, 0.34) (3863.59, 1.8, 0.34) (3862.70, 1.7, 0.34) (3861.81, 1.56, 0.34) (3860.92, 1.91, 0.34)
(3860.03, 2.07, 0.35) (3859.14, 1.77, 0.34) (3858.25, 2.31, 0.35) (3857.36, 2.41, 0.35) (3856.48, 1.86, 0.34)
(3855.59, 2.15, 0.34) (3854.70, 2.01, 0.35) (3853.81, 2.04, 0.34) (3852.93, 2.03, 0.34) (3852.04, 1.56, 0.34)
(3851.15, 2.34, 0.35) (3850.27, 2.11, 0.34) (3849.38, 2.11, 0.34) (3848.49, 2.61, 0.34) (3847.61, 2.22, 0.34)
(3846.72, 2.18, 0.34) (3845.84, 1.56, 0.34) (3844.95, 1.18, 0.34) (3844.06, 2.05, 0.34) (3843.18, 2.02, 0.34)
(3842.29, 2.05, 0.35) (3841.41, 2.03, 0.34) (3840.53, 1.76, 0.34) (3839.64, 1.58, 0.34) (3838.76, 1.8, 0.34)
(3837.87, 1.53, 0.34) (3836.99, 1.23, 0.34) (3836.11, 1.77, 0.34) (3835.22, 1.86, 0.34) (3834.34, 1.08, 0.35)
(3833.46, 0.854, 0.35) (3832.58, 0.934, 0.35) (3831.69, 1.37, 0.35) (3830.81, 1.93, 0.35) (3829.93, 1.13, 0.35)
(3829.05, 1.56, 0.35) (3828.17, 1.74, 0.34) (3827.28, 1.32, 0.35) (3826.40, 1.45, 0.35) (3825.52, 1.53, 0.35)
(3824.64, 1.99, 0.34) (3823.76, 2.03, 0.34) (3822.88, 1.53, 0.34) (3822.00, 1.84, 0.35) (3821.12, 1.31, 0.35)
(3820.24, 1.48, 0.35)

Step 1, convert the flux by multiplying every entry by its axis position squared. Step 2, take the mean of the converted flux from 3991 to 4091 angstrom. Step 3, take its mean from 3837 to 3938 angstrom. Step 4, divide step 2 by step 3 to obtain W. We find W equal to 2.02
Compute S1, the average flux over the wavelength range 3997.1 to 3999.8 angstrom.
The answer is 4.19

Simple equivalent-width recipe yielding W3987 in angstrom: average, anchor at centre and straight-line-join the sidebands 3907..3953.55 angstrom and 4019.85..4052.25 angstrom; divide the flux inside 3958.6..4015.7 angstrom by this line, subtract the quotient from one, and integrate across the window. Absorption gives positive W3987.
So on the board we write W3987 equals 1.0 angstrom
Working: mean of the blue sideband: 2.36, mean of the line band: 3.3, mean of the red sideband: 4.11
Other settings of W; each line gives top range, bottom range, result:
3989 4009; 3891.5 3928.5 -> 1.59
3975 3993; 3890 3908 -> 1.41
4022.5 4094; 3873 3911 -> 1.81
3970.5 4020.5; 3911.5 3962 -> 1.66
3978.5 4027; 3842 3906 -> 2.03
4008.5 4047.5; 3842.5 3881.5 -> 2.27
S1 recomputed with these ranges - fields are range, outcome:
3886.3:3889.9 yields 2.55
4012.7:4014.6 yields 4.42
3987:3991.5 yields 3.88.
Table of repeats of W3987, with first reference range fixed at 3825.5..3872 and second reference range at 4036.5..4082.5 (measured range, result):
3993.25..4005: -2.98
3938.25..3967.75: 5.06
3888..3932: -2.78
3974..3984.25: 0.20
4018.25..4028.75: -2.78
